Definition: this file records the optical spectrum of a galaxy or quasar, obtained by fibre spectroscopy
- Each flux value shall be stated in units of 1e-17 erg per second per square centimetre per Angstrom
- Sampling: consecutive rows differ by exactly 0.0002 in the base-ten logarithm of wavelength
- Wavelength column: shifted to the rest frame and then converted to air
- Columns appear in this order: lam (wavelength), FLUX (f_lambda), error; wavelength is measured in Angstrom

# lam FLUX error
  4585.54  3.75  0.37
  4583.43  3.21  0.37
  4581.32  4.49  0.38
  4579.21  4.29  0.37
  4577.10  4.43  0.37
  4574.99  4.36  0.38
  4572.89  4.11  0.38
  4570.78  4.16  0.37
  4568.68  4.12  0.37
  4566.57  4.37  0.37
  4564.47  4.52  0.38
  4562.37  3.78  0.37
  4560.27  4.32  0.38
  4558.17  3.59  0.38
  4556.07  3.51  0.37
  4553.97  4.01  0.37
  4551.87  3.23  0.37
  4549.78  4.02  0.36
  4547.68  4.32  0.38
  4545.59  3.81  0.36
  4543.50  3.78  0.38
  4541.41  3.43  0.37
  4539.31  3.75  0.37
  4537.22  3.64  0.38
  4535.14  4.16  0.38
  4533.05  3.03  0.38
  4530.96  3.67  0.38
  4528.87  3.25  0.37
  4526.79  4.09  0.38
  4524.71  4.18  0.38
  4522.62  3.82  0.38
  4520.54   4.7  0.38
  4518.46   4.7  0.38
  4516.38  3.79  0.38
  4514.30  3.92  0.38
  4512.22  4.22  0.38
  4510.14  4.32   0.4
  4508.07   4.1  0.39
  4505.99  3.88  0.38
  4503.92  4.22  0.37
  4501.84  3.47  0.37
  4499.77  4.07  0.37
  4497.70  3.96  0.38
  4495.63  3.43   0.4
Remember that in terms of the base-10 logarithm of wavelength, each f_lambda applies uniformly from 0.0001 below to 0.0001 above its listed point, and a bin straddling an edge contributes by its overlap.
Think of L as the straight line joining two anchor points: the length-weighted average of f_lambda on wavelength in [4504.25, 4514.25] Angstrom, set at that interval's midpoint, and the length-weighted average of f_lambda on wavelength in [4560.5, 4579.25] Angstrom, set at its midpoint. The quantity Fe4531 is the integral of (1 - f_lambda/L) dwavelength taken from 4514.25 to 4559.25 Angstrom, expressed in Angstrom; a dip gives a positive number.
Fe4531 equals 3.6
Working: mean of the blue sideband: 4.12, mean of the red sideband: 4.24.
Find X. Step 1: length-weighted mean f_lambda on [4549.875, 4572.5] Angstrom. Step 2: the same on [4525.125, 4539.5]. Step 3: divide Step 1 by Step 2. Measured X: 1.08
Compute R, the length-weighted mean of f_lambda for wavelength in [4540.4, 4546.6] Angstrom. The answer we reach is 3.68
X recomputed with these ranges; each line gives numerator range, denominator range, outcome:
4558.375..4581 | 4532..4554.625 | 1.13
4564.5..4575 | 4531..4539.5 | 1.17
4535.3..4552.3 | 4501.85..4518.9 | 0.93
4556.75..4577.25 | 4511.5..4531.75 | 1.03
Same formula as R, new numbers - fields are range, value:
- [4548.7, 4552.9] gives 3.63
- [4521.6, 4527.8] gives 4.03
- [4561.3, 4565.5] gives 4.15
